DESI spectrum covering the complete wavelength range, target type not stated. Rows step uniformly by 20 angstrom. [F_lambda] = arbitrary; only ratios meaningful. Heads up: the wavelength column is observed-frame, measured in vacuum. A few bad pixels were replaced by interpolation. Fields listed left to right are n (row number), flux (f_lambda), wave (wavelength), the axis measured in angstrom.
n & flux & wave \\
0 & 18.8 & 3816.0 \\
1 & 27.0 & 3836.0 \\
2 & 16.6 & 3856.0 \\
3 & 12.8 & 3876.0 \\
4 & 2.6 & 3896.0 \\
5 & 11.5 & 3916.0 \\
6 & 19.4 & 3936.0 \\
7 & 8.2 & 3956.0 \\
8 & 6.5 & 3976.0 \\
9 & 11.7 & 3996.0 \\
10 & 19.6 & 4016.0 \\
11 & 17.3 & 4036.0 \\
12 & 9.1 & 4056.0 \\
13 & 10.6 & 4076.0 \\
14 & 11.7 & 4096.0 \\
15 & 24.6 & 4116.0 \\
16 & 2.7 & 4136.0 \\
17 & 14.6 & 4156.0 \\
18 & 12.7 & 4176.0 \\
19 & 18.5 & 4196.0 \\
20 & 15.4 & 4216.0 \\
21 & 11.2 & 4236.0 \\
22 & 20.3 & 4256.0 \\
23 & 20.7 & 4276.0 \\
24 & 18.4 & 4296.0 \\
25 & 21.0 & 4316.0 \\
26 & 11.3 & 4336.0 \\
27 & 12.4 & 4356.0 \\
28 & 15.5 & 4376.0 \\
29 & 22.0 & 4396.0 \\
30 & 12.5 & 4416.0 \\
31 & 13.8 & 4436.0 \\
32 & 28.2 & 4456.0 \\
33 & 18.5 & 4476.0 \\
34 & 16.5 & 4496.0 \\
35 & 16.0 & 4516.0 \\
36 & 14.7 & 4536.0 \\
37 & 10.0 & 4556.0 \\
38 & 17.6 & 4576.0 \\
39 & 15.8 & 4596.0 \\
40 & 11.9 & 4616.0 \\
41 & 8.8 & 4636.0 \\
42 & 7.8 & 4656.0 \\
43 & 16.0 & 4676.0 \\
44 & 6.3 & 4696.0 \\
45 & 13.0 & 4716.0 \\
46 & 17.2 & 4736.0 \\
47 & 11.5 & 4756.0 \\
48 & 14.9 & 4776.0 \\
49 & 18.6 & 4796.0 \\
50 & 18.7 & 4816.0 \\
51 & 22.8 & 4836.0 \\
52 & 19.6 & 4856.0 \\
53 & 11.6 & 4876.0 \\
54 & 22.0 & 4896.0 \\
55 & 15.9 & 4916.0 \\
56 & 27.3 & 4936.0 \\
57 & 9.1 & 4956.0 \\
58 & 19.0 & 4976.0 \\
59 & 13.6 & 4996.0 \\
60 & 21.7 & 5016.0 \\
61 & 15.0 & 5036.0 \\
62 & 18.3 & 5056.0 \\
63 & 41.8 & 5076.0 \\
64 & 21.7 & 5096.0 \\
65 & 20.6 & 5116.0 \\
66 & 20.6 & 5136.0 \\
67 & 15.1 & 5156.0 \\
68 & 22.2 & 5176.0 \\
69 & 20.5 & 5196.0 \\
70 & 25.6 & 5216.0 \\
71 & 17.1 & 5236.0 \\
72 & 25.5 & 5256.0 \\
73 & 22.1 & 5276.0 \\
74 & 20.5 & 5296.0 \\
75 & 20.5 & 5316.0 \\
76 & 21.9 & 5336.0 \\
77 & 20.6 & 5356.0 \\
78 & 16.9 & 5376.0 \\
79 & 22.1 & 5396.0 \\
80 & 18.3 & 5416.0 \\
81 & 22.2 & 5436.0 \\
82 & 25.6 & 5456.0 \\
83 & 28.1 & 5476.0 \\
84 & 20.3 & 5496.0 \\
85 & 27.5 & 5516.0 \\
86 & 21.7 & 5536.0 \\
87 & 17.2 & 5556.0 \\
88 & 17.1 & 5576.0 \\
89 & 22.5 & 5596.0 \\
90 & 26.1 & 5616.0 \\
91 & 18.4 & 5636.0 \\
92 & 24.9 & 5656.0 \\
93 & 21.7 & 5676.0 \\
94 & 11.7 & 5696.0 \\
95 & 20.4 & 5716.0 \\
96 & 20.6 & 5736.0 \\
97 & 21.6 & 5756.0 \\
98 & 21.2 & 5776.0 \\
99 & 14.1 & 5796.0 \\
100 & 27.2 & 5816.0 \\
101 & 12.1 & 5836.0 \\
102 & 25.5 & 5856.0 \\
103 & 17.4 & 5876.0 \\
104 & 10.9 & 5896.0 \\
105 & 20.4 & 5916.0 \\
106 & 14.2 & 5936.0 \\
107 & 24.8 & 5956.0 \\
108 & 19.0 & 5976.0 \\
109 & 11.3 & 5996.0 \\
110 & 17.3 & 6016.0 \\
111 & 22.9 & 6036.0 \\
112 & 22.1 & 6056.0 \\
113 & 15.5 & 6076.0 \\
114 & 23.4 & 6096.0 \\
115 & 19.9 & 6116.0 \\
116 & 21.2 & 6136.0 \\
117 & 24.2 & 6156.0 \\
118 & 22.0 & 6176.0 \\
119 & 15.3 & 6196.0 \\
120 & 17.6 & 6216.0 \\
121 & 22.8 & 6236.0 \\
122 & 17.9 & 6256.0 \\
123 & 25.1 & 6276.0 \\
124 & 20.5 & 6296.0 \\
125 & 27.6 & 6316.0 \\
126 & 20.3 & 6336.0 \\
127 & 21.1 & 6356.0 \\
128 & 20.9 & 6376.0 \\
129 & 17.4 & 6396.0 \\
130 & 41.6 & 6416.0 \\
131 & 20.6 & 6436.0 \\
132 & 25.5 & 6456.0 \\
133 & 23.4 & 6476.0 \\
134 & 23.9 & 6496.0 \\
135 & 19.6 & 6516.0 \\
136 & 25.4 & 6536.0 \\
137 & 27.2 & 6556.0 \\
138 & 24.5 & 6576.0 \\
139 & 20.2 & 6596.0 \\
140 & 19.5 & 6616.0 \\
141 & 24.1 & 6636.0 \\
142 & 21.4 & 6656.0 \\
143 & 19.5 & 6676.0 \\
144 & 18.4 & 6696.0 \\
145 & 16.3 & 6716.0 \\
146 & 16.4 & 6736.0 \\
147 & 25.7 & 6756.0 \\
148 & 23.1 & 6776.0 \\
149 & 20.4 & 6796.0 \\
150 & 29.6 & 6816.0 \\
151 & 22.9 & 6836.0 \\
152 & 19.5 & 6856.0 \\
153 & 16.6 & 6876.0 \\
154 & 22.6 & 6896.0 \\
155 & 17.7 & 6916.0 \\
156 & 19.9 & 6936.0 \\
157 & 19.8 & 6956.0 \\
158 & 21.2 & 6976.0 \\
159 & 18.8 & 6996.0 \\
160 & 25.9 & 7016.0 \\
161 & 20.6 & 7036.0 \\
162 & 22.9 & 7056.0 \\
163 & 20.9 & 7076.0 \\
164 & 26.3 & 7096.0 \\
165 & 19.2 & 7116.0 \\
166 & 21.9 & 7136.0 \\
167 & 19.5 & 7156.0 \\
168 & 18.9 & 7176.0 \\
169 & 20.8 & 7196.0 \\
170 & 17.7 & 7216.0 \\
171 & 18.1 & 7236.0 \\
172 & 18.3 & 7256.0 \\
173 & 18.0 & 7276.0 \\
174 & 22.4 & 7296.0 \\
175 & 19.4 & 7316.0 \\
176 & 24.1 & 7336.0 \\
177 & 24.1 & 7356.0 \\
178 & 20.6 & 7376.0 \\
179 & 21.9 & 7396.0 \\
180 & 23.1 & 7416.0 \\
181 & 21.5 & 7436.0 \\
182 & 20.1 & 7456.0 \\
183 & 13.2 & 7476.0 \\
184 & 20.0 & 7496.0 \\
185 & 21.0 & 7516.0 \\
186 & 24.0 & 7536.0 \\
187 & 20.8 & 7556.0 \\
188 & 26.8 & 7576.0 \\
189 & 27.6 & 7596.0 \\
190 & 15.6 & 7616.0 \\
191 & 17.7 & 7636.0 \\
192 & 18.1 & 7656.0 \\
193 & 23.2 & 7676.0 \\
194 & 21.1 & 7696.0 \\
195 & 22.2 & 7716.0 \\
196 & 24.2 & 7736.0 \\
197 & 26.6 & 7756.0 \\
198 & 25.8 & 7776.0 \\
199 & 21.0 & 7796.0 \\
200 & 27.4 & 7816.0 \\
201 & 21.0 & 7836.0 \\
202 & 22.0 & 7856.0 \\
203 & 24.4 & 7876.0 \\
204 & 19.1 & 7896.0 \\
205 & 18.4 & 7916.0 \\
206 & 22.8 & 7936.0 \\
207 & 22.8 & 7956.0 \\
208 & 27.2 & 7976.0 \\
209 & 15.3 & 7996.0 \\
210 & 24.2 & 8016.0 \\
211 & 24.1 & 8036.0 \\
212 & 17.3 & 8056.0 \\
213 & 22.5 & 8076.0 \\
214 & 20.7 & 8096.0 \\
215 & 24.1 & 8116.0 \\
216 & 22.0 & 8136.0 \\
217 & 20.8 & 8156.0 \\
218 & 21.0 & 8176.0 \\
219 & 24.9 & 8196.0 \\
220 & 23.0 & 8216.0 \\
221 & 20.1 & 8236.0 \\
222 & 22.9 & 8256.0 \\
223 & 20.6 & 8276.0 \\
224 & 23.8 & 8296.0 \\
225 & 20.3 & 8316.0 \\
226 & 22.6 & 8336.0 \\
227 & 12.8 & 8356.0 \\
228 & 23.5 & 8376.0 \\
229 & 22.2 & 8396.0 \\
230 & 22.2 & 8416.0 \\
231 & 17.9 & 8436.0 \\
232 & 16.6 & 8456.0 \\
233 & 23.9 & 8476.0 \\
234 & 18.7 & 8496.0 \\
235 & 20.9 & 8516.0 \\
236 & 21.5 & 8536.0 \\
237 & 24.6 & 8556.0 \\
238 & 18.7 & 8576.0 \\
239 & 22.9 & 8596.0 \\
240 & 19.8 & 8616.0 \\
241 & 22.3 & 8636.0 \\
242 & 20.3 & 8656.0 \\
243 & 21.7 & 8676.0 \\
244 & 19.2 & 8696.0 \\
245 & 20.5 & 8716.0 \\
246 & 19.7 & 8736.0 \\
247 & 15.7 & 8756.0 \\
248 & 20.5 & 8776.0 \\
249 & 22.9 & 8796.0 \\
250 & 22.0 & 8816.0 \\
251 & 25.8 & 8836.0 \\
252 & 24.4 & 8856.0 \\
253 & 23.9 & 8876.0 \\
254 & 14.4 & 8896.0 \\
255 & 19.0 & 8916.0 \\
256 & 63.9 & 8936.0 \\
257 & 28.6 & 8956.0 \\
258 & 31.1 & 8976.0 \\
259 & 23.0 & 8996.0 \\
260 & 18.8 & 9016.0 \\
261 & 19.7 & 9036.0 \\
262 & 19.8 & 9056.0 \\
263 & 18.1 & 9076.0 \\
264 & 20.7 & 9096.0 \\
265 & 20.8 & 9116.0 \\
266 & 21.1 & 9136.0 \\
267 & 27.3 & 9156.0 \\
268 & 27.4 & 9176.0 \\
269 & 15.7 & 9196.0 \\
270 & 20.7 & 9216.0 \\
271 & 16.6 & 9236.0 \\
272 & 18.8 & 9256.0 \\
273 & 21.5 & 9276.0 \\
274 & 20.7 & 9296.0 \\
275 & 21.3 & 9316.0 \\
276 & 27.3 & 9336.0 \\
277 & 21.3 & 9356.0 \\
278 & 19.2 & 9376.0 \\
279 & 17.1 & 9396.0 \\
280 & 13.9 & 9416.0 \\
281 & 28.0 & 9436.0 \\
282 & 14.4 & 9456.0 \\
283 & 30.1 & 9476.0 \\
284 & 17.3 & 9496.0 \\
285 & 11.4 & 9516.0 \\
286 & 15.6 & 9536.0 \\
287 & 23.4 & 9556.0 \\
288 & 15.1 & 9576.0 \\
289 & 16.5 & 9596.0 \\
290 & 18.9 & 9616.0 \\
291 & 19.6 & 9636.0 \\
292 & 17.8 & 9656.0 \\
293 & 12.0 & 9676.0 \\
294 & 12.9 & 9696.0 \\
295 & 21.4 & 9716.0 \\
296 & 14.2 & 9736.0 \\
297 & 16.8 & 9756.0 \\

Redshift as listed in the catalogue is 0.36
